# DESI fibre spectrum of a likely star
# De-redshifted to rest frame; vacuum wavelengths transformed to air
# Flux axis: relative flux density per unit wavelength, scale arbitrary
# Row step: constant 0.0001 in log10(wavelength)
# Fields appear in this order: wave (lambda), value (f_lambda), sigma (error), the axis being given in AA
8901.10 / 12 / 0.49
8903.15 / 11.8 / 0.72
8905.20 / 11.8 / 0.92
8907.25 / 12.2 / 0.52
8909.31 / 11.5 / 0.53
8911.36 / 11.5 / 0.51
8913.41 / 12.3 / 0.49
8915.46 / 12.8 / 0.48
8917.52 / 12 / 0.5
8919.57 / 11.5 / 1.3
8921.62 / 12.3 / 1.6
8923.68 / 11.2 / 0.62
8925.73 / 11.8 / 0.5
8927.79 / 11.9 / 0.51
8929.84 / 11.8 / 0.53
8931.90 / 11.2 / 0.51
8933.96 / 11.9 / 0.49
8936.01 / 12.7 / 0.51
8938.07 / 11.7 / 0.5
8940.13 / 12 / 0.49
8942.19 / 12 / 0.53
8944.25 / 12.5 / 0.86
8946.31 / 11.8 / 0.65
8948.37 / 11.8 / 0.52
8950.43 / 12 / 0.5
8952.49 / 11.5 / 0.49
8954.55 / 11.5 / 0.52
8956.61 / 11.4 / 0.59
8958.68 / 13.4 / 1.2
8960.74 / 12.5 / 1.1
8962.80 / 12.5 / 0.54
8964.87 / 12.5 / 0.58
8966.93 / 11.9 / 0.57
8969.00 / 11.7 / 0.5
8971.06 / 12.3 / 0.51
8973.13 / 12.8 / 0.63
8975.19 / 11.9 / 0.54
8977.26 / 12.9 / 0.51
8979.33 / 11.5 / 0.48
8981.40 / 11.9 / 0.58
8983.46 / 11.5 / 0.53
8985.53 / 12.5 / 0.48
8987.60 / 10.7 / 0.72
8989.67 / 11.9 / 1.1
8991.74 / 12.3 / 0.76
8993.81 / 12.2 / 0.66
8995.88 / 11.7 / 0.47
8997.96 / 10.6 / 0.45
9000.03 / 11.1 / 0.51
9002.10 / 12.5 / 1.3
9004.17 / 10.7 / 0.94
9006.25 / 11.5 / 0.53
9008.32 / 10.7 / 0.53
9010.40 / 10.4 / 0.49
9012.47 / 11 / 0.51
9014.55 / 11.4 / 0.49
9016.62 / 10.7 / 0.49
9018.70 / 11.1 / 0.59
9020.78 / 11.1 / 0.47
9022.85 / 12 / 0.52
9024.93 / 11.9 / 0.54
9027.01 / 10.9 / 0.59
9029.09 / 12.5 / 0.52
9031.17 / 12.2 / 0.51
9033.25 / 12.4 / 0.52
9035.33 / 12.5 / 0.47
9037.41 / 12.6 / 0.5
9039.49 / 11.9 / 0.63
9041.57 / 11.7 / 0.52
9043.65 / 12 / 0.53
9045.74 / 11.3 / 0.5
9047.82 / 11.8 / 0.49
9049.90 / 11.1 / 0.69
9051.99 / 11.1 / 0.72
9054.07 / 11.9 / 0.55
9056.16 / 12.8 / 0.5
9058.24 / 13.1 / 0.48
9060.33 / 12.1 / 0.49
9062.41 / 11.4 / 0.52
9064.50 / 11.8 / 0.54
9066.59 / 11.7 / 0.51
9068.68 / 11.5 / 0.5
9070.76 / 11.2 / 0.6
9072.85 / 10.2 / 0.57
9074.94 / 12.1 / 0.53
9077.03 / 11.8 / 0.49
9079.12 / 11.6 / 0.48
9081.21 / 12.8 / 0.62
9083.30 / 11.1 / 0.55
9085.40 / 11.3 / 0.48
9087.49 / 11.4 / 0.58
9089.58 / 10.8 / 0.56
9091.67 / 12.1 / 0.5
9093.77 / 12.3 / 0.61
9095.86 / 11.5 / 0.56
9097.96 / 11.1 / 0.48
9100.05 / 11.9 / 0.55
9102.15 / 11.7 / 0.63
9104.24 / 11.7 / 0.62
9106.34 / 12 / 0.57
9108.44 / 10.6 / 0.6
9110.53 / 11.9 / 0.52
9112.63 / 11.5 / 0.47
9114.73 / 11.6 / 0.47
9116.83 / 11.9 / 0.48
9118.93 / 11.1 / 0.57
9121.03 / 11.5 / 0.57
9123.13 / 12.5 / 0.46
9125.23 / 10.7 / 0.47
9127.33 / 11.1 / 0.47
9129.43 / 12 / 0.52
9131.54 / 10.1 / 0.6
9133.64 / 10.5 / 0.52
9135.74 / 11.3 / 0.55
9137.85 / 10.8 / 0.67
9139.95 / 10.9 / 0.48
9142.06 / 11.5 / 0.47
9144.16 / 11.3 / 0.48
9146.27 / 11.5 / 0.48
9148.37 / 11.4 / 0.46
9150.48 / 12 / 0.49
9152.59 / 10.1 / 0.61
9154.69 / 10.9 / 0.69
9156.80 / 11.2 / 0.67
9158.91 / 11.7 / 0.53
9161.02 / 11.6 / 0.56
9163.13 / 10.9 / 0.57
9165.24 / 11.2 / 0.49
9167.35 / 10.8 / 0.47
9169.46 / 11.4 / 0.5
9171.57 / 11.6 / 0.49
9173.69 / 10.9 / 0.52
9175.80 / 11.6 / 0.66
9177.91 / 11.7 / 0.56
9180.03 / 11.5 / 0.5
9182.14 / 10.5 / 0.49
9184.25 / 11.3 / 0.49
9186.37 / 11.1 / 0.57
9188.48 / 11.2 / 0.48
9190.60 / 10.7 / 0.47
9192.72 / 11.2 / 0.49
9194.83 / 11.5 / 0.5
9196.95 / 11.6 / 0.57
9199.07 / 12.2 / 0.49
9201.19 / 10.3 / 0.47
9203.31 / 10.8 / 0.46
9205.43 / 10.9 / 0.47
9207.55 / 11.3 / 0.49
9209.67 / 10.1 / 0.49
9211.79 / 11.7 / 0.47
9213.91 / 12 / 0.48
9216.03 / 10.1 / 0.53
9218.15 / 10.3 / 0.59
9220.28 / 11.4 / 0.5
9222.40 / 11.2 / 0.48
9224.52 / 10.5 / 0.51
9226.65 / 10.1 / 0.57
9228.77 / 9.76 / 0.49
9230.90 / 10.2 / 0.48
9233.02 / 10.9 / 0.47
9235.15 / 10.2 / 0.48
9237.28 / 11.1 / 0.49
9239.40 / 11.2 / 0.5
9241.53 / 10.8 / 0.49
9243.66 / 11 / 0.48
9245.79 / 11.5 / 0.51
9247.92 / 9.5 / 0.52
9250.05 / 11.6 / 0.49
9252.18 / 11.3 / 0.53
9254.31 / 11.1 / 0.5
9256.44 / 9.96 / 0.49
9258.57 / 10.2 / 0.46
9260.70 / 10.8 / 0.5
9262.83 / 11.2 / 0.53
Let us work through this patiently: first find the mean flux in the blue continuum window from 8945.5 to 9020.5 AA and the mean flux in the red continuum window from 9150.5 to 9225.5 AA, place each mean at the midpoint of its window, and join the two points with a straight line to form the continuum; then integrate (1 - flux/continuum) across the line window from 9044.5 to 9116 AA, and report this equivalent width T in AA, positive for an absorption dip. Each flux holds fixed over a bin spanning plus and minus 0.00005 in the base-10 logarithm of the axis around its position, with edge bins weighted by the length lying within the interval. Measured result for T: -1.3 AA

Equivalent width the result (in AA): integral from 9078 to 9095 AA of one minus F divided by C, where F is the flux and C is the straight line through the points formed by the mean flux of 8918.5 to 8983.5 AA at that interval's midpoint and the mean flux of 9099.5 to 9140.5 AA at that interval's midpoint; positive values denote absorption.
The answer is -0.27 AA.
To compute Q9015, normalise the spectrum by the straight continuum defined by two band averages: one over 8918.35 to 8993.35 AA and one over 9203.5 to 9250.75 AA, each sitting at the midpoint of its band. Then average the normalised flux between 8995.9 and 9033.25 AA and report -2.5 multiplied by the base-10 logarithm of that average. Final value 0.03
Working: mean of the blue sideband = 12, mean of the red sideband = 10.8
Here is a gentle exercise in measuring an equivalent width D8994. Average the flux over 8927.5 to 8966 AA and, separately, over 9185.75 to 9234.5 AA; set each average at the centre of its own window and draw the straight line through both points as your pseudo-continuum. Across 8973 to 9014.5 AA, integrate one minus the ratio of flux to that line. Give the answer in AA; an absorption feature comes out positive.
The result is 0.88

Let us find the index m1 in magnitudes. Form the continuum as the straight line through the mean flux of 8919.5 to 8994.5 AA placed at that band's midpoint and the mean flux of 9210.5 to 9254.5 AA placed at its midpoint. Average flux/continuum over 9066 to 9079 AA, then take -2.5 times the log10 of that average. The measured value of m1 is 0.01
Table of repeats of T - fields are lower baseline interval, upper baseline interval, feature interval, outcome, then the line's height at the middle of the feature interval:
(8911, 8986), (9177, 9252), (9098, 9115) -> -0.3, 11.4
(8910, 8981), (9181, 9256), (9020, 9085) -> -1.2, 11.6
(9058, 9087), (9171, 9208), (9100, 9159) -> 0.6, 11.4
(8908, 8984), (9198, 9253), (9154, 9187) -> -0.5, 11.1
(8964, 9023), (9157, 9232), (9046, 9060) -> -0.6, 11.4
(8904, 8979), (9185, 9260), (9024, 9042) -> -0.7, 11.6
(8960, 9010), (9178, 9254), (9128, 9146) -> 0.3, 11.2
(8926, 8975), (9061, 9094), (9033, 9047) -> -0.4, 11.7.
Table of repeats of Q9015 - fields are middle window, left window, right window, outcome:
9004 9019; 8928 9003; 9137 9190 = 0.08 mag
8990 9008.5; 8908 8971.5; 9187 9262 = 0.02 mag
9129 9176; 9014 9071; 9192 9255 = 0.01 mag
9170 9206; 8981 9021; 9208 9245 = -0.04 mag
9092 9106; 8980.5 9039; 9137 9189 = -0.03 mag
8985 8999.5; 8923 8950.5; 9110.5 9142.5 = 0.01 mag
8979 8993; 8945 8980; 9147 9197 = 0.02 mag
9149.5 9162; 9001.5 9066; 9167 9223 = 0.00 mag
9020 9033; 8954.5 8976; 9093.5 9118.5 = 0.01 mag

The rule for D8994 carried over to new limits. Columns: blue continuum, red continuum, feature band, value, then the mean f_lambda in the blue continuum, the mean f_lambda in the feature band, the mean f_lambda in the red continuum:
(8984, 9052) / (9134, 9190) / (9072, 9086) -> -0.2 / 11.6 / 11.6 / 11.2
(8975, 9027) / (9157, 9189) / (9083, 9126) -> -0.7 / 11.5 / 11.5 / 11.3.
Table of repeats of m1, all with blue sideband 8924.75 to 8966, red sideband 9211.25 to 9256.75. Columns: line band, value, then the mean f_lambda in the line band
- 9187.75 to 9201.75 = -0.03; 11.3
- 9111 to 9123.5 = -0.03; 11.6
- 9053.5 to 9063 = -0.07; 12.3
